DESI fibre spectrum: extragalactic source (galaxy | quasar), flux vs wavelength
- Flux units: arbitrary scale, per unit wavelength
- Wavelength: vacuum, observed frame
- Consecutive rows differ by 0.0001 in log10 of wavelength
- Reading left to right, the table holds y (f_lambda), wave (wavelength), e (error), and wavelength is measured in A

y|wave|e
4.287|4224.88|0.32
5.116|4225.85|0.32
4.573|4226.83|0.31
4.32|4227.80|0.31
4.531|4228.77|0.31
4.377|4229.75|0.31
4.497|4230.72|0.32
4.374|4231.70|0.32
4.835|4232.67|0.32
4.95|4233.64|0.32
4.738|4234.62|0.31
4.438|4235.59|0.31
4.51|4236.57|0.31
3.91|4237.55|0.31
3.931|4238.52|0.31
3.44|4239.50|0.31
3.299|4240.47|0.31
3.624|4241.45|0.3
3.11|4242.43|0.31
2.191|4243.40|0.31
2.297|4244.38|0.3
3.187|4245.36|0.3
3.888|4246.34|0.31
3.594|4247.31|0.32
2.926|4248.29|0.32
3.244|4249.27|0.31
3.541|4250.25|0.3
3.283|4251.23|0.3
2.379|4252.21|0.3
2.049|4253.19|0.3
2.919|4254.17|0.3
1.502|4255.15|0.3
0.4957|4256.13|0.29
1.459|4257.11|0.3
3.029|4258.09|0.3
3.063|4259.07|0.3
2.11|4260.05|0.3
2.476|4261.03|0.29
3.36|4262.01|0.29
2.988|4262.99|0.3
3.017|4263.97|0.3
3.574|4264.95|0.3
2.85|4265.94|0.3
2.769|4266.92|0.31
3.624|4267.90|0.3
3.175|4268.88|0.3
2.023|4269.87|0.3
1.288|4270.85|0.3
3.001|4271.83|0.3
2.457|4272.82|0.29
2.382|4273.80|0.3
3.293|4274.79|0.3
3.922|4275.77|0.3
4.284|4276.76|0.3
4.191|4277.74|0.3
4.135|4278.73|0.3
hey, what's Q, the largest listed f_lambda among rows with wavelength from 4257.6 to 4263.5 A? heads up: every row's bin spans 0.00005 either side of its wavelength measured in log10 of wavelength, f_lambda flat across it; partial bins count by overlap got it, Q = 3.36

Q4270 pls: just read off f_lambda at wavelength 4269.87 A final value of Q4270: 2.023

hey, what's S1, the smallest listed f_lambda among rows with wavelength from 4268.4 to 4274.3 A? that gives 1.288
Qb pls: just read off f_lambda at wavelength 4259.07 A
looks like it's 3.063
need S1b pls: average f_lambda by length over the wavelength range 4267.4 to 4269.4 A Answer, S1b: 3.38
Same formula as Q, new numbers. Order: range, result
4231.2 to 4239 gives 4.95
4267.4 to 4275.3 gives 3.624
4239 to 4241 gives 3.44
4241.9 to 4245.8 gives 3.187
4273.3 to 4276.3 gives 3.922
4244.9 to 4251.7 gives 3.888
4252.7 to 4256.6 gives 2.919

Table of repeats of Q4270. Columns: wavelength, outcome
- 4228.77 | 4.531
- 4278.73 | 4.135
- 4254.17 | 2.919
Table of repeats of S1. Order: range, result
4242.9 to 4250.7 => 2.191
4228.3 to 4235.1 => 4.374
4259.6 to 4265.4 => 2.11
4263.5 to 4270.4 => 2.023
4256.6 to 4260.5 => 1.459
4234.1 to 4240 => 3.44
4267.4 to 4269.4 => 3.175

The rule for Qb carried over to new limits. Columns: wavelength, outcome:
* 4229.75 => 4.377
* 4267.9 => 3.624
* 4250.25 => 3.541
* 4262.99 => 2.988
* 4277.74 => 4.191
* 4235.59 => 4.438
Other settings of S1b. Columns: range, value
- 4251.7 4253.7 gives 2.23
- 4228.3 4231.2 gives 4.46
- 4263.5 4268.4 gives 3.17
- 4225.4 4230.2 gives 4.58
